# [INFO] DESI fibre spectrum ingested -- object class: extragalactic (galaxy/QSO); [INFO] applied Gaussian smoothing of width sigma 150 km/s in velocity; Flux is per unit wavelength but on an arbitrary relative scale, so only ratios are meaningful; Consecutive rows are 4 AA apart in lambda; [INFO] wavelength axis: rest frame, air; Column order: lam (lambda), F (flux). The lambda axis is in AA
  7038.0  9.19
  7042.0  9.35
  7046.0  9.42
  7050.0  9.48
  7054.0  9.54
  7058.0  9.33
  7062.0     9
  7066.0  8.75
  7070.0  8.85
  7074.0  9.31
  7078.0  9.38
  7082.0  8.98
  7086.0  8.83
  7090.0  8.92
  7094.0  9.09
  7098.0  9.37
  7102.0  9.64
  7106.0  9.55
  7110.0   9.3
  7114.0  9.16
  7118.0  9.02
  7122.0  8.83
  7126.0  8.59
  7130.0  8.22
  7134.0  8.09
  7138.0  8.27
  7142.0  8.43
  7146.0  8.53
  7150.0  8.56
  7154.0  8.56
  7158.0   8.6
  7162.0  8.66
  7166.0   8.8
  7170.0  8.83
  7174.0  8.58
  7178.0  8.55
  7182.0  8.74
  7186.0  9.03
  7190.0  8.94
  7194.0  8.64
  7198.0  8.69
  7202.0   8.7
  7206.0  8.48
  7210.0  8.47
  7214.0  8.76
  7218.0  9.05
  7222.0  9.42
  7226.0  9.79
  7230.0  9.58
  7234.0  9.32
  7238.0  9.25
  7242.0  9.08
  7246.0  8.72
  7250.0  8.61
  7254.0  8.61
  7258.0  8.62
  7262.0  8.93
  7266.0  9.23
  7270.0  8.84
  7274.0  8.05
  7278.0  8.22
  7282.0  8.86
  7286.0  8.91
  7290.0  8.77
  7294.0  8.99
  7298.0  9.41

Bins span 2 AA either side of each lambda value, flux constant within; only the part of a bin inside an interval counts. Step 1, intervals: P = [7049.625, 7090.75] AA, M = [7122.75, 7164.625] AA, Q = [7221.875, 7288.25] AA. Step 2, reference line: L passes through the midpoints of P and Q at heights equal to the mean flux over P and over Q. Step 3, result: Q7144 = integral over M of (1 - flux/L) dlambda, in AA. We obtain 2.66 AA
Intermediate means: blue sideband 9.12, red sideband 8.93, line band 8.47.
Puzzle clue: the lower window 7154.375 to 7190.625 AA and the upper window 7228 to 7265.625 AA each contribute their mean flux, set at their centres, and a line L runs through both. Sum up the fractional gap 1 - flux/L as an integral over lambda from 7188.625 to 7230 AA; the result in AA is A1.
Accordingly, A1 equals -0.3 AA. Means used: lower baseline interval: 8.73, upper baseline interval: 8.98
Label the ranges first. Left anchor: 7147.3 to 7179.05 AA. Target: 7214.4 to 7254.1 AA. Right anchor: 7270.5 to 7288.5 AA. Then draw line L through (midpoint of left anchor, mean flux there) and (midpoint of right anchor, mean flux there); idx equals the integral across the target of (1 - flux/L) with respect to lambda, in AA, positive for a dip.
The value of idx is -2.6 AA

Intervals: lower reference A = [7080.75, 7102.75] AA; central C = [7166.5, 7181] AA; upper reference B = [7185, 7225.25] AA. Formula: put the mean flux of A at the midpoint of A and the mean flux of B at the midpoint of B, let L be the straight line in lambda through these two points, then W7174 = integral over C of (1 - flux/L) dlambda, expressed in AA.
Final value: 0.4 AA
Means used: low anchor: 9.12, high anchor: 8.84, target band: 8.67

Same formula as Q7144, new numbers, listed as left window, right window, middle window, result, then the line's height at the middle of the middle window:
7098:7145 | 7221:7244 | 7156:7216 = 3.1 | 9.17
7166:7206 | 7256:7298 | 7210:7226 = -0.6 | 8.75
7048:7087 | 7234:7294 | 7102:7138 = 0.8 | 9.06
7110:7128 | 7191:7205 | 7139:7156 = 0.7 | 8.85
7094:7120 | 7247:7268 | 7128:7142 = 1.5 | 9.22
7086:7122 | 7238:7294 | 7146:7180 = 1.5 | 9.04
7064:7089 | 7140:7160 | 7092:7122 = -1.6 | 8.81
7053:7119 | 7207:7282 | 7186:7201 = 0.3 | 9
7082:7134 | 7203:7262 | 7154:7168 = 0.5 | 8.99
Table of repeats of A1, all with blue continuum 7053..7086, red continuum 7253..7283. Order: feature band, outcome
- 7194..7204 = 0.2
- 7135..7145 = 0.7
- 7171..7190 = 0.2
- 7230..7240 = -0.7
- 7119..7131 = 0.5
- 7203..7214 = 0.3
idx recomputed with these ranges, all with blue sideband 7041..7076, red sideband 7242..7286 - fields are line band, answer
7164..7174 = 0.2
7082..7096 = 0.3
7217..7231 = -1.1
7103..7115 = -0.4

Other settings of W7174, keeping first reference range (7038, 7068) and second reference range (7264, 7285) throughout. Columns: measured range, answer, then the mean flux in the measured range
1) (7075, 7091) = 0.2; 9.05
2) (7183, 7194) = 0.0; 8.9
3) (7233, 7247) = -0.6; 9.1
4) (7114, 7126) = 0.2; 8.91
